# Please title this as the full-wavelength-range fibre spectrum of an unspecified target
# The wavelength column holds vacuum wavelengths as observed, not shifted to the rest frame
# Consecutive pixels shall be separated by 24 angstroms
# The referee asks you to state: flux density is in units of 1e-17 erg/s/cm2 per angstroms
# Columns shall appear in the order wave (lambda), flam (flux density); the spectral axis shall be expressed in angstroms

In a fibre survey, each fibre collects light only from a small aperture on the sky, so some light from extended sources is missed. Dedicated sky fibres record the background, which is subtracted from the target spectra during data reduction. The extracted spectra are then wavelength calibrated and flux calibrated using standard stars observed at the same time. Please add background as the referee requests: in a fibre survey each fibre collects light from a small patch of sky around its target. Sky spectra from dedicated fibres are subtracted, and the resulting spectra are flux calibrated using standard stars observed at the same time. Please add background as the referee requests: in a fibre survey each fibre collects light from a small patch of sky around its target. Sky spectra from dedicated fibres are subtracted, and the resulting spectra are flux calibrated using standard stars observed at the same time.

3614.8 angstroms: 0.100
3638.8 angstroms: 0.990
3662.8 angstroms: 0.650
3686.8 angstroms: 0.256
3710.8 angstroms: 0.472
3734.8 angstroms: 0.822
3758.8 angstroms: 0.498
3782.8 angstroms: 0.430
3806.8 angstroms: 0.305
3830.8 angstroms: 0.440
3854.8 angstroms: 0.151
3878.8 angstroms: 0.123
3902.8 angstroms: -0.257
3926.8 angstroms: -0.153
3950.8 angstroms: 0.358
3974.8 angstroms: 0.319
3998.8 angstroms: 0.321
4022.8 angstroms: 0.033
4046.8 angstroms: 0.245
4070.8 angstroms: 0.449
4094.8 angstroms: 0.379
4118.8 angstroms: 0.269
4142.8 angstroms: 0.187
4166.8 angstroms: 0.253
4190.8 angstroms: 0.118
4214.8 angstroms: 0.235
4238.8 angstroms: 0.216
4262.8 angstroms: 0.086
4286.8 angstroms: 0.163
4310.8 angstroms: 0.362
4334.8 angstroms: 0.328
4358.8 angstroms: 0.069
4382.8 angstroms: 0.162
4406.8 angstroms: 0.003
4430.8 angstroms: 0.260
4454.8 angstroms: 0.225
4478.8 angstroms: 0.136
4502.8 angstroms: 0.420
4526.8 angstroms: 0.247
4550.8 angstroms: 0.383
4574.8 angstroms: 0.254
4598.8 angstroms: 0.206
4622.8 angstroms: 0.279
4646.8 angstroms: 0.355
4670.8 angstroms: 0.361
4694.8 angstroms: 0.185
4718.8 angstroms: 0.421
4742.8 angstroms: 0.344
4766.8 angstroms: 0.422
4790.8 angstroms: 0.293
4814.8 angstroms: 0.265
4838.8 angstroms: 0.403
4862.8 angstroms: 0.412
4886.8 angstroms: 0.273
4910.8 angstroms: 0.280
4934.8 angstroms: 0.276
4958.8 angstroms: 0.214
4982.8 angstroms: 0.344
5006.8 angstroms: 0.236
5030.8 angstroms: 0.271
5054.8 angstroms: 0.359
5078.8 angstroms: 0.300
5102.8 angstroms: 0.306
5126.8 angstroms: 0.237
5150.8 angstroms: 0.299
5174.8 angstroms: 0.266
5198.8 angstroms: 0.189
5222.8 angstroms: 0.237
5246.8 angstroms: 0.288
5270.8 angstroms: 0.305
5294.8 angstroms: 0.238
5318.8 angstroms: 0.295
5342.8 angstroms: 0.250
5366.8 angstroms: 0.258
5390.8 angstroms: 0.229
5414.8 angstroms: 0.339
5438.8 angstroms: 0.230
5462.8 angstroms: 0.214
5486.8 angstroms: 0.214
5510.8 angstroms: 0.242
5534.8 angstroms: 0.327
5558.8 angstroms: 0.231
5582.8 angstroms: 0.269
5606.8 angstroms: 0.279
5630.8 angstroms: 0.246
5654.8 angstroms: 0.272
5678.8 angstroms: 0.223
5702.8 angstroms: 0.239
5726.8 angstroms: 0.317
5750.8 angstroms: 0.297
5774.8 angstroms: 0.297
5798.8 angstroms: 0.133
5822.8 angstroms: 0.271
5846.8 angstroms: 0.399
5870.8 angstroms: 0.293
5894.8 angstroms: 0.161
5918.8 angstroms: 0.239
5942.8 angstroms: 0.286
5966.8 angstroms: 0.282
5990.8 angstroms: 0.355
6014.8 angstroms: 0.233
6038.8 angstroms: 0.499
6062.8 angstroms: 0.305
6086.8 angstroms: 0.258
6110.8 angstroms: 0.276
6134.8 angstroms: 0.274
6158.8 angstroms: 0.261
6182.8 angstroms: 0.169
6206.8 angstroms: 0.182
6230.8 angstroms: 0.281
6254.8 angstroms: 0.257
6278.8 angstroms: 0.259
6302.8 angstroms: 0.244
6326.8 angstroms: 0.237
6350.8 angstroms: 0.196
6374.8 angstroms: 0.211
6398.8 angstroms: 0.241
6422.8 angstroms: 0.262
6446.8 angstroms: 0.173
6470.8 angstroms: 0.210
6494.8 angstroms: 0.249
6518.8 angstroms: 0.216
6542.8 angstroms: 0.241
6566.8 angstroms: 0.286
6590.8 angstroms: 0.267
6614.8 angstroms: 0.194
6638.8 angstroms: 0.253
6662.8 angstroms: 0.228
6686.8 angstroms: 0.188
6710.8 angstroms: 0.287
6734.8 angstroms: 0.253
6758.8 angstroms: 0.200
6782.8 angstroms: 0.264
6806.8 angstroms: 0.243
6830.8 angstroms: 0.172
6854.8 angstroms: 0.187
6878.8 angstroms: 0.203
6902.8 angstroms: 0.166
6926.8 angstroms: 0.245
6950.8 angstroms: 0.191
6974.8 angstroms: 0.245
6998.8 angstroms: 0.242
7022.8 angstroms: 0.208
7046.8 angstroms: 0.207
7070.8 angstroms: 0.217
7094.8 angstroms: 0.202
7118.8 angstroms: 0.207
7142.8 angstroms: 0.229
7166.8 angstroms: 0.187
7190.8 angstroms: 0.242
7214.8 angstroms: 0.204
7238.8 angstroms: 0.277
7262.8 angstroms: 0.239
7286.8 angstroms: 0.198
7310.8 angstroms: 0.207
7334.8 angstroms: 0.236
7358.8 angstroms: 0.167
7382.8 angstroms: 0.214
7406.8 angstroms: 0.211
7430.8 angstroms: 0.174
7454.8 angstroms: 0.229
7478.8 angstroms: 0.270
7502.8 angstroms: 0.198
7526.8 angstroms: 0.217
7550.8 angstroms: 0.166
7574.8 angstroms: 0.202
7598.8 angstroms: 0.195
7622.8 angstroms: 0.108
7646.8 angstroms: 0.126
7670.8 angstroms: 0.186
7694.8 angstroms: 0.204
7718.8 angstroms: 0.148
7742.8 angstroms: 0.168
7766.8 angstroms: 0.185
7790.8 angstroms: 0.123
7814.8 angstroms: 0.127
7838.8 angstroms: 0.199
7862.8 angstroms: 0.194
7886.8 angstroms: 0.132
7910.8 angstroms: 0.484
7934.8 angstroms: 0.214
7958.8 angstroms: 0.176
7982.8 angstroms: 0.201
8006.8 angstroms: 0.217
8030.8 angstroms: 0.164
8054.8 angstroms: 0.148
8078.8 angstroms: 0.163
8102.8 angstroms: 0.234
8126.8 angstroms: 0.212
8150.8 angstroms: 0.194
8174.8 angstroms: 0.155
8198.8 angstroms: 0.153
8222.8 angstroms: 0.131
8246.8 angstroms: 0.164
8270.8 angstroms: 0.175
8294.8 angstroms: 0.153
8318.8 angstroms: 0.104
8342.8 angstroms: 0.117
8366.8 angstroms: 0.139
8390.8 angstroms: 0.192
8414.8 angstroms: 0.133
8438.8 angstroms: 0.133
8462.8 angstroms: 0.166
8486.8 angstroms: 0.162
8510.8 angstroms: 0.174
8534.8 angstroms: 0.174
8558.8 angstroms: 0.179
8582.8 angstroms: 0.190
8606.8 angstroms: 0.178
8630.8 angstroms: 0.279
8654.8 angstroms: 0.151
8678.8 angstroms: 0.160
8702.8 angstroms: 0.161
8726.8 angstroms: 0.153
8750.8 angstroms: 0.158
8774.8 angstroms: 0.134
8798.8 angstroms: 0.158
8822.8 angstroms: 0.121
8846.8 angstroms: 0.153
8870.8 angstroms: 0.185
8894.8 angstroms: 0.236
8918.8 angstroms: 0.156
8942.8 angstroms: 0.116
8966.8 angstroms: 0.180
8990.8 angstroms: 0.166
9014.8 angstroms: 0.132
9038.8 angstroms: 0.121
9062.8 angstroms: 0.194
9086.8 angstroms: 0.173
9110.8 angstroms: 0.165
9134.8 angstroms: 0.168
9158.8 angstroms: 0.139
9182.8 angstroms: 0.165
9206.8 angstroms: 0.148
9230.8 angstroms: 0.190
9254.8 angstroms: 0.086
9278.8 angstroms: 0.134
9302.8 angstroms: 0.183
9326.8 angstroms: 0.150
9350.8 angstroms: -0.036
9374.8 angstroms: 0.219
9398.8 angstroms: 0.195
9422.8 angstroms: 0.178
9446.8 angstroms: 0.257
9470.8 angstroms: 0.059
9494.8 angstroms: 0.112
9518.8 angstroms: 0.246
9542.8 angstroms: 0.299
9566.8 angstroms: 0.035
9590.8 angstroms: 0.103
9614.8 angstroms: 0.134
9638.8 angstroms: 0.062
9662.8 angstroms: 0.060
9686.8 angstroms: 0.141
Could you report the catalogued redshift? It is 0.207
